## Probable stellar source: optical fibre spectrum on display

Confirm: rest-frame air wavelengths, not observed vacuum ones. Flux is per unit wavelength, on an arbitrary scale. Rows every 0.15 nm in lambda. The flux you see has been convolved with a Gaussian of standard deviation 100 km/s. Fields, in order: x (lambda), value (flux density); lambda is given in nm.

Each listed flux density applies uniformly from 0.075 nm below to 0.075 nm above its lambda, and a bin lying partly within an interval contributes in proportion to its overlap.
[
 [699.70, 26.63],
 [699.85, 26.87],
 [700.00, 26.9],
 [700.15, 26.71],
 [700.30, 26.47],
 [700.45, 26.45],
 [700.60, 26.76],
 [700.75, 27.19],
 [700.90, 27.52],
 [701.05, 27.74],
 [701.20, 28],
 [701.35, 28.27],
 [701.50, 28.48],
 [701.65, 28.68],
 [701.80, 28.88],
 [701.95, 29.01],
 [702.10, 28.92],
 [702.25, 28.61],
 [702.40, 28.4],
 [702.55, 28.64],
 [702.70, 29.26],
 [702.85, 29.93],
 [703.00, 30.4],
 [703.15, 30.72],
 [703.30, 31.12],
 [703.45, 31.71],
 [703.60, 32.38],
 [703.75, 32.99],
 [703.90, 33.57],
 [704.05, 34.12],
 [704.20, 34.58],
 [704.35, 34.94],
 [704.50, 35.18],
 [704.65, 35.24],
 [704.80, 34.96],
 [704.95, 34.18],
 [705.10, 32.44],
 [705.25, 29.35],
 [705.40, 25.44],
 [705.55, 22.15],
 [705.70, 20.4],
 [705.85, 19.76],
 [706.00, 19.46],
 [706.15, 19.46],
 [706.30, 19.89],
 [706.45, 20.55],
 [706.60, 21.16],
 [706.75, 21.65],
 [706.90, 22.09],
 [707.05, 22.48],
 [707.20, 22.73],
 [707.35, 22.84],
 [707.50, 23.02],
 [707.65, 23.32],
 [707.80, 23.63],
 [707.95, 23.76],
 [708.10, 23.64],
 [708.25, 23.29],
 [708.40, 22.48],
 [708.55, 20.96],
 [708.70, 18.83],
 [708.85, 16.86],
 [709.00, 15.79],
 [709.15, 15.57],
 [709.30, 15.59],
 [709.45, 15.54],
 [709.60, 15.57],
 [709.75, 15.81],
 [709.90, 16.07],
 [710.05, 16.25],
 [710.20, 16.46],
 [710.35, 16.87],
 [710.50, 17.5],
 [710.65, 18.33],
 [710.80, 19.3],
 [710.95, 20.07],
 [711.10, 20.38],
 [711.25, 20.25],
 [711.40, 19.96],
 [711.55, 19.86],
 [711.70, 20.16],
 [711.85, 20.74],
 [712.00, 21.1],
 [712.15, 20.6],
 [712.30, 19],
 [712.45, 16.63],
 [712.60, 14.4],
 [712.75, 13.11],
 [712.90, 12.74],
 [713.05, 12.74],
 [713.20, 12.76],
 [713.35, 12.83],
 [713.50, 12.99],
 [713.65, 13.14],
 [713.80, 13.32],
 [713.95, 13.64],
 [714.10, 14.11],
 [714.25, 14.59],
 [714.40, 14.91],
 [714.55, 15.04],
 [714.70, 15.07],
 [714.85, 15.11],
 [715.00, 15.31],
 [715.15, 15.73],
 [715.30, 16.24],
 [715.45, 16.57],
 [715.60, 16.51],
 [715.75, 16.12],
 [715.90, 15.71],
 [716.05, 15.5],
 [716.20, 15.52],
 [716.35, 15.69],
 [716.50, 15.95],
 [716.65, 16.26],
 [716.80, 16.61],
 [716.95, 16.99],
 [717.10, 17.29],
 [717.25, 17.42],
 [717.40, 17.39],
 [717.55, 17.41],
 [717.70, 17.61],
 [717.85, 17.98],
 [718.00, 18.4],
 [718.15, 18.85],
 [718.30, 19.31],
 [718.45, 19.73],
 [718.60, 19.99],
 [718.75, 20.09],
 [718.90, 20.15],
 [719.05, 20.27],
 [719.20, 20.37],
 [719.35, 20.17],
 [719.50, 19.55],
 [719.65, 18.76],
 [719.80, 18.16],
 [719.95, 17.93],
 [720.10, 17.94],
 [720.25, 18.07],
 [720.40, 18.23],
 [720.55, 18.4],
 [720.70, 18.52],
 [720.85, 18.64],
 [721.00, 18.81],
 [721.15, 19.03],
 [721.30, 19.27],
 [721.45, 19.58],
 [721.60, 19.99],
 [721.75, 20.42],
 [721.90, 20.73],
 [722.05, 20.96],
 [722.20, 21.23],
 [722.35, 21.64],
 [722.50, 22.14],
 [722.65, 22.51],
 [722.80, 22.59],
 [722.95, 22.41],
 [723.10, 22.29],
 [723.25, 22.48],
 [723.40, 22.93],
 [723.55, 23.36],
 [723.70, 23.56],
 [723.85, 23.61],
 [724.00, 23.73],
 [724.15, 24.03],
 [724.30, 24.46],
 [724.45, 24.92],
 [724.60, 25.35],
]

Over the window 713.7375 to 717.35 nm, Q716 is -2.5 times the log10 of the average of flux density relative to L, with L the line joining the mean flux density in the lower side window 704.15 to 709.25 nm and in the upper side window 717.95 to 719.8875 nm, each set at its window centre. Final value 0.31 mag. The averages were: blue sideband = 24.1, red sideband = 19.5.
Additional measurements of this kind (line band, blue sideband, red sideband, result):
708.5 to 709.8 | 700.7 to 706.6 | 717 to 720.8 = 0.45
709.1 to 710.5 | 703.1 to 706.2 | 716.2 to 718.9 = 0.48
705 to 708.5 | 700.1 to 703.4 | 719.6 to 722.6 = 0.15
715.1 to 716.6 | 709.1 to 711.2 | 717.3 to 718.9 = 0.15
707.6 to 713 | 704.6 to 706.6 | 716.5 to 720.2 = 0.22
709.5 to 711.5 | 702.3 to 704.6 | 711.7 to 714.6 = 0.10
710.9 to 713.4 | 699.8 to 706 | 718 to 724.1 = 0.38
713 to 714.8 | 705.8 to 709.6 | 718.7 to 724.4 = 0.44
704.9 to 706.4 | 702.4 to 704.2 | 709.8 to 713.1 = 0.15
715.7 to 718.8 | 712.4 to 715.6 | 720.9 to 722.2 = -0.04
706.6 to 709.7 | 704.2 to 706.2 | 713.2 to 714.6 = 0.15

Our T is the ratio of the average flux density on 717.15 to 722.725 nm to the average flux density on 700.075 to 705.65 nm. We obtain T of 0.6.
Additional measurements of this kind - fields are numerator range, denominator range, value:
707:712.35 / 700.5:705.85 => 0.66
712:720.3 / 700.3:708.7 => 0.62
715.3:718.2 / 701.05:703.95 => 0.56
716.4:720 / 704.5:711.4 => 0.86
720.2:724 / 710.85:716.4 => 1.29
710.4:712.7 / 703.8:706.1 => 0.65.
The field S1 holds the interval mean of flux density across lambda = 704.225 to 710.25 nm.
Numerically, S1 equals 22.6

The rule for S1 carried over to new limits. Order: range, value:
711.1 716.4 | 16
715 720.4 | 17.8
